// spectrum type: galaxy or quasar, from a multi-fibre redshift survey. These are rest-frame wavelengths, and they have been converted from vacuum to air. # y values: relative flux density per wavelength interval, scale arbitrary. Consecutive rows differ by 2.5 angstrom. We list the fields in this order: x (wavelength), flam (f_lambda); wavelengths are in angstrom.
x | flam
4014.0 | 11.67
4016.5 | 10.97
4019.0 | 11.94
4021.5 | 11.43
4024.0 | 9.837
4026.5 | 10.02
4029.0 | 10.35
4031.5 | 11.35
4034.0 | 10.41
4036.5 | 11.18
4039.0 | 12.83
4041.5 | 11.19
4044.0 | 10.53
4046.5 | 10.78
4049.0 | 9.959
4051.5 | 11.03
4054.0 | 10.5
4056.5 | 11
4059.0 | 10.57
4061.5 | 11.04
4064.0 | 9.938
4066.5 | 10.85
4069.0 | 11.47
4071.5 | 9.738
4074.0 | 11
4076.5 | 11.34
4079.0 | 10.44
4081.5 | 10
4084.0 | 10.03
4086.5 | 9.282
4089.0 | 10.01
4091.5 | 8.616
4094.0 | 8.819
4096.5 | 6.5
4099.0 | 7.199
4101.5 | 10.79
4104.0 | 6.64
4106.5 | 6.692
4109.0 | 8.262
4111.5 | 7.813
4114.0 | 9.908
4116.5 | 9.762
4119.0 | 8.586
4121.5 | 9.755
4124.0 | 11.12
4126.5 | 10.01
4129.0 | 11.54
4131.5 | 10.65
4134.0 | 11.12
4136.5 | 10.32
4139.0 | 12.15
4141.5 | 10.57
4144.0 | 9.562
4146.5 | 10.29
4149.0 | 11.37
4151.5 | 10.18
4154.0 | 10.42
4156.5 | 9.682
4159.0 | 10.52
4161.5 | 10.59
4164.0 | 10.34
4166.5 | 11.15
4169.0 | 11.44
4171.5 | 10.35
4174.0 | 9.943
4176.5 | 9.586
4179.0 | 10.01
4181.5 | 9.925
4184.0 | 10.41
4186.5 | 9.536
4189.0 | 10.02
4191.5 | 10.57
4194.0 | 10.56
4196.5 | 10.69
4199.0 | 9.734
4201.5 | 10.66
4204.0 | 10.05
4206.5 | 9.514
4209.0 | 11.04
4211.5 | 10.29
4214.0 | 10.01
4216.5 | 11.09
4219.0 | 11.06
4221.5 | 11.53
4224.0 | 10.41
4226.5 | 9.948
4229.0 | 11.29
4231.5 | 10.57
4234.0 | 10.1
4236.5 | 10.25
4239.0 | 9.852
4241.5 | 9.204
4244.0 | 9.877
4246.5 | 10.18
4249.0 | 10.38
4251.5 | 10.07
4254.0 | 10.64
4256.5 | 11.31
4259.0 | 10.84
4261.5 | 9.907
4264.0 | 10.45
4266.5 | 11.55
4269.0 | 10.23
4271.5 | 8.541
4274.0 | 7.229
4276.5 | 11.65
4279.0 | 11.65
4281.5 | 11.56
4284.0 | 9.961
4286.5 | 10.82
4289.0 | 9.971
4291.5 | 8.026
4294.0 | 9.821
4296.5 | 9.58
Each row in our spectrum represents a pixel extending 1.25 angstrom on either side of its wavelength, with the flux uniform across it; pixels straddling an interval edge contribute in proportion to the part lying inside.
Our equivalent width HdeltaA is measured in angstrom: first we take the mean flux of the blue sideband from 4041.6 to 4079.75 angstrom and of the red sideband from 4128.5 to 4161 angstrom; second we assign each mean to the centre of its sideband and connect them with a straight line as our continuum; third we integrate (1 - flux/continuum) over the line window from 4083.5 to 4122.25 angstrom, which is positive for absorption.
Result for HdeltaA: 7.4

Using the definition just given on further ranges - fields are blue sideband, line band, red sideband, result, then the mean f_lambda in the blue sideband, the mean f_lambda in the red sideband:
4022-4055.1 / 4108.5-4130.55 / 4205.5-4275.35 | 1.82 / 10.8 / 10.3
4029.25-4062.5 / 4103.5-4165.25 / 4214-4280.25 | 4.21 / 10.9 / 10.4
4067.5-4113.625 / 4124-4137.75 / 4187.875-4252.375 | -1.77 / 9.17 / 10.3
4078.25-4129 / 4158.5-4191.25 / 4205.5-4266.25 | -1.68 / 9.06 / 10.4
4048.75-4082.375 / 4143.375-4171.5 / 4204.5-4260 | 0.03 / 10.7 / 10.4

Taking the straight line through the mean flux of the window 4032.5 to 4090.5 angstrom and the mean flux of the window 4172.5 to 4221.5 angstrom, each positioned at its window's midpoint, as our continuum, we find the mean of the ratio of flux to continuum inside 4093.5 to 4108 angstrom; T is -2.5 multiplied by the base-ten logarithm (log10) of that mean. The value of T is 0.34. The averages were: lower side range 10.7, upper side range 10.3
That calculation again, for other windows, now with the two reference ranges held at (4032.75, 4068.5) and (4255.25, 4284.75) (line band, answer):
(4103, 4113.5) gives 0.38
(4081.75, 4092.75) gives 0.13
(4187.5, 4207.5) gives 0.04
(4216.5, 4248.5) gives 0.01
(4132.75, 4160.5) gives 0.01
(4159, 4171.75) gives -0.02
